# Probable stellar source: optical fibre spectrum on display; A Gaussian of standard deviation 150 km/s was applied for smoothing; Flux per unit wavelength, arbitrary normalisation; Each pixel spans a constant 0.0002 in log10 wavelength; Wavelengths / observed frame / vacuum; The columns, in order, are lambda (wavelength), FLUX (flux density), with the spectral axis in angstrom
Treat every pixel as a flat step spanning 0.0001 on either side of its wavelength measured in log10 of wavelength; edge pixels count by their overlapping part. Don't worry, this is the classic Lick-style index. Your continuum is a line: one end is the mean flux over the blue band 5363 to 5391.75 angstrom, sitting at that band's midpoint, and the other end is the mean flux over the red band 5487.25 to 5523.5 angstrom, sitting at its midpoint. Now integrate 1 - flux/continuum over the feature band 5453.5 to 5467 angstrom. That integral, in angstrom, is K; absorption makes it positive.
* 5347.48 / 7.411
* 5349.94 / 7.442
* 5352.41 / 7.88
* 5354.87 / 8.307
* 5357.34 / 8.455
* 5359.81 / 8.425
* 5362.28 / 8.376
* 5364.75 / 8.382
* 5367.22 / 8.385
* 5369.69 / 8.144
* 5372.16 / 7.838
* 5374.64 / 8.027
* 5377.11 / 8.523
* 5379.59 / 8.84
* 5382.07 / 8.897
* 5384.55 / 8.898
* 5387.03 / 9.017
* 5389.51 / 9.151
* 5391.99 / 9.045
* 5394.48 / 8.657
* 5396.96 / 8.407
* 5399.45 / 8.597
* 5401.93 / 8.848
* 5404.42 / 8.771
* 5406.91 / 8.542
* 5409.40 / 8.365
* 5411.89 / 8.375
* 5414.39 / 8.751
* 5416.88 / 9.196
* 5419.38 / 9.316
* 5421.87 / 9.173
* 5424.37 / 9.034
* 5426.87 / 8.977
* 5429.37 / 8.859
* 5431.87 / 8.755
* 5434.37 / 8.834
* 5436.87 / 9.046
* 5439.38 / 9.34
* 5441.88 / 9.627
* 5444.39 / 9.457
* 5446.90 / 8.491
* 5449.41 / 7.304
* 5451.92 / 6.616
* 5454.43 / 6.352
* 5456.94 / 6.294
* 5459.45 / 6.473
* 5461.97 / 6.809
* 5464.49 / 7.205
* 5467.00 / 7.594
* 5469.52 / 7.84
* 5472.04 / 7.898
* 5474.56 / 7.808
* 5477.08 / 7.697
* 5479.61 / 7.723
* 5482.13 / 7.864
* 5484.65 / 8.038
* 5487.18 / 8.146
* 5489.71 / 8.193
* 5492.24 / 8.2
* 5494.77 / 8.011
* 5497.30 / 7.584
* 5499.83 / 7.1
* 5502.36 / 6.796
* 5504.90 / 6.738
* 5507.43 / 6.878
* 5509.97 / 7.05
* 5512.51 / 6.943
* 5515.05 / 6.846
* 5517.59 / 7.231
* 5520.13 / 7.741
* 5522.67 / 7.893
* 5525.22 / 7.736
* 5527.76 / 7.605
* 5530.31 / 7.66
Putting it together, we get 1.9 angstrom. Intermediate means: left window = 8.57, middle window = 6.73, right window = 7.39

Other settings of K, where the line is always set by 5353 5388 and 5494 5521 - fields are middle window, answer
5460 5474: 0.2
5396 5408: -0.7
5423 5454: -3.3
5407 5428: -2.3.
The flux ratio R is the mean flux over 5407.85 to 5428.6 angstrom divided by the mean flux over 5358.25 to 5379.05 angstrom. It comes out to 1.07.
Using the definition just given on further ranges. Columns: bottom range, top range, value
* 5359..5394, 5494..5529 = 0.85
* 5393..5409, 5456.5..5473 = 0.83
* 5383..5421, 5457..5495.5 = 0.87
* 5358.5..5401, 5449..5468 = 0.79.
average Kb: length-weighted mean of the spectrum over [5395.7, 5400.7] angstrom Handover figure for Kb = 8.52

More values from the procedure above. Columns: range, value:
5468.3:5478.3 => 7.81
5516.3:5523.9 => 7.62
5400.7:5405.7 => 8.8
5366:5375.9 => 8.1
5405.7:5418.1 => 8.64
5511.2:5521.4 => 7.19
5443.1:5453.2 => 7.96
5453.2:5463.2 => 6.48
